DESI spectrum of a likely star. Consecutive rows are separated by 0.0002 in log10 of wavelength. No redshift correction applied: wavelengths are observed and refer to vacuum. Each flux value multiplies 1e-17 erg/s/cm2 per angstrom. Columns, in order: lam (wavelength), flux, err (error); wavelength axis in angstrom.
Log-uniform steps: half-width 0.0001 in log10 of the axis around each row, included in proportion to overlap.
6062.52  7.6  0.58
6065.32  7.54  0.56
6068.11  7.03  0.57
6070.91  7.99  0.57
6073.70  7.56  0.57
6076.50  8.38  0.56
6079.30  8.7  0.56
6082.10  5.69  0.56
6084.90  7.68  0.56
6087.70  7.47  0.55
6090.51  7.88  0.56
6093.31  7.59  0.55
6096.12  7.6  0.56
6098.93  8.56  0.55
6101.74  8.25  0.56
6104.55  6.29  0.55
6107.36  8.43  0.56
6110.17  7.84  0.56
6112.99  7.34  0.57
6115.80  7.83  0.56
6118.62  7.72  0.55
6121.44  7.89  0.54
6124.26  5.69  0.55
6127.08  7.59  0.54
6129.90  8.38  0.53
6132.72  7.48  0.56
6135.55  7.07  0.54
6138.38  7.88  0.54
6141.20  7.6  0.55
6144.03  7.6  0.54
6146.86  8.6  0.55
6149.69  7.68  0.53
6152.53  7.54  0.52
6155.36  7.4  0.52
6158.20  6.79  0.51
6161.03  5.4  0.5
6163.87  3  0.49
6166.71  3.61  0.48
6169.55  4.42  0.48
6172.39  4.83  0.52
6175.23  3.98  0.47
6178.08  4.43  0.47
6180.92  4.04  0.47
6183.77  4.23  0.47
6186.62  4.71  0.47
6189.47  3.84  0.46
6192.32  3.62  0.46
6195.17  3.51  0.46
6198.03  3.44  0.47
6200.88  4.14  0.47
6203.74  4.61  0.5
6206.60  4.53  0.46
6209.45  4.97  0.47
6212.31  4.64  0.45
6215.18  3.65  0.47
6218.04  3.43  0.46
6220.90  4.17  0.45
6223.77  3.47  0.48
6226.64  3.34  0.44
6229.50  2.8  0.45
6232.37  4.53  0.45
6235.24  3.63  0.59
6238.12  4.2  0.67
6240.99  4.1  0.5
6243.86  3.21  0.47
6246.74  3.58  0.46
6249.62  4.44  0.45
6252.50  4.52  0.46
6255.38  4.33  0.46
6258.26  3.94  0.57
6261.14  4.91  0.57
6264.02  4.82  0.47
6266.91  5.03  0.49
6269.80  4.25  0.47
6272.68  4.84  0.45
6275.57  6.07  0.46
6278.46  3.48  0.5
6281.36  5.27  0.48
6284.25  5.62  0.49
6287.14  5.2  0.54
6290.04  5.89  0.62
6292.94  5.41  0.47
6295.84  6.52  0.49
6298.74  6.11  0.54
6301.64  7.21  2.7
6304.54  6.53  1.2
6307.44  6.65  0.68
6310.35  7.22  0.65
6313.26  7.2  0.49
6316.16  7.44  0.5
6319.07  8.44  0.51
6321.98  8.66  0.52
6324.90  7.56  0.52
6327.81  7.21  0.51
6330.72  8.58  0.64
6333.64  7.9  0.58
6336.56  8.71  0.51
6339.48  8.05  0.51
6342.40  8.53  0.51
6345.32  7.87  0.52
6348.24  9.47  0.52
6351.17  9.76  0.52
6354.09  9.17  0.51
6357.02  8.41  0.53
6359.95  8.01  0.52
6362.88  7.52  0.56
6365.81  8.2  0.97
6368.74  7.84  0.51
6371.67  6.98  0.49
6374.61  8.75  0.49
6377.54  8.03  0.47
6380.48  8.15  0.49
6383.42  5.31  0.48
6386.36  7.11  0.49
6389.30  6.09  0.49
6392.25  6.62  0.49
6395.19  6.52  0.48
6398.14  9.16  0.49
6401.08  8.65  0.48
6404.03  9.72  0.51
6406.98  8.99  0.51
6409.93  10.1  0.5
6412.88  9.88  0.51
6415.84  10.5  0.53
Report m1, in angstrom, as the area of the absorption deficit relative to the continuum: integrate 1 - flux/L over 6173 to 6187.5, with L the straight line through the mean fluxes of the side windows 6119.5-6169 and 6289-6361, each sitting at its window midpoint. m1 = 5.6 angstrom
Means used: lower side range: 6.86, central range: 4.29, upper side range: 7.71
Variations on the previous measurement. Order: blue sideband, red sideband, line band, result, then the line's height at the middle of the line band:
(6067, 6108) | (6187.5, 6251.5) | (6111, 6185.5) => -4.71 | 5.94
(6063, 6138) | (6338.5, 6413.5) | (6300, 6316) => 2.07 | 8.03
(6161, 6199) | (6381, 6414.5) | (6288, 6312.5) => -0.73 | 6.24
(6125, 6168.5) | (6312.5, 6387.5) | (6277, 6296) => 5.98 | 7.68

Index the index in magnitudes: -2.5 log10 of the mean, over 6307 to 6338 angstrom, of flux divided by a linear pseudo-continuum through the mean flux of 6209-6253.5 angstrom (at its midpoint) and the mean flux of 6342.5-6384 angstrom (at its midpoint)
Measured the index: -0.14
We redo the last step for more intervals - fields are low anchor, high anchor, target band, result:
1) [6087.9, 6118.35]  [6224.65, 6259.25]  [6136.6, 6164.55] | -0.10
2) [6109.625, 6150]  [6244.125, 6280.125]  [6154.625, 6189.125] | 0.38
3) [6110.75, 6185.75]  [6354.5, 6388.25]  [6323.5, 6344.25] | -0.08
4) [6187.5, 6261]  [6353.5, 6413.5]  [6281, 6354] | -0.16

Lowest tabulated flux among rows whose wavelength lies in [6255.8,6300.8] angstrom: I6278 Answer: 3.48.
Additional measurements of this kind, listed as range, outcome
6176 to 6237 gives 2.8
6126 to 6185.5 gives 3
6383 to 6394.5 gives 5.31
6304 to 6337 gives 6.53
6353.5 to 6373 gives 6.98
